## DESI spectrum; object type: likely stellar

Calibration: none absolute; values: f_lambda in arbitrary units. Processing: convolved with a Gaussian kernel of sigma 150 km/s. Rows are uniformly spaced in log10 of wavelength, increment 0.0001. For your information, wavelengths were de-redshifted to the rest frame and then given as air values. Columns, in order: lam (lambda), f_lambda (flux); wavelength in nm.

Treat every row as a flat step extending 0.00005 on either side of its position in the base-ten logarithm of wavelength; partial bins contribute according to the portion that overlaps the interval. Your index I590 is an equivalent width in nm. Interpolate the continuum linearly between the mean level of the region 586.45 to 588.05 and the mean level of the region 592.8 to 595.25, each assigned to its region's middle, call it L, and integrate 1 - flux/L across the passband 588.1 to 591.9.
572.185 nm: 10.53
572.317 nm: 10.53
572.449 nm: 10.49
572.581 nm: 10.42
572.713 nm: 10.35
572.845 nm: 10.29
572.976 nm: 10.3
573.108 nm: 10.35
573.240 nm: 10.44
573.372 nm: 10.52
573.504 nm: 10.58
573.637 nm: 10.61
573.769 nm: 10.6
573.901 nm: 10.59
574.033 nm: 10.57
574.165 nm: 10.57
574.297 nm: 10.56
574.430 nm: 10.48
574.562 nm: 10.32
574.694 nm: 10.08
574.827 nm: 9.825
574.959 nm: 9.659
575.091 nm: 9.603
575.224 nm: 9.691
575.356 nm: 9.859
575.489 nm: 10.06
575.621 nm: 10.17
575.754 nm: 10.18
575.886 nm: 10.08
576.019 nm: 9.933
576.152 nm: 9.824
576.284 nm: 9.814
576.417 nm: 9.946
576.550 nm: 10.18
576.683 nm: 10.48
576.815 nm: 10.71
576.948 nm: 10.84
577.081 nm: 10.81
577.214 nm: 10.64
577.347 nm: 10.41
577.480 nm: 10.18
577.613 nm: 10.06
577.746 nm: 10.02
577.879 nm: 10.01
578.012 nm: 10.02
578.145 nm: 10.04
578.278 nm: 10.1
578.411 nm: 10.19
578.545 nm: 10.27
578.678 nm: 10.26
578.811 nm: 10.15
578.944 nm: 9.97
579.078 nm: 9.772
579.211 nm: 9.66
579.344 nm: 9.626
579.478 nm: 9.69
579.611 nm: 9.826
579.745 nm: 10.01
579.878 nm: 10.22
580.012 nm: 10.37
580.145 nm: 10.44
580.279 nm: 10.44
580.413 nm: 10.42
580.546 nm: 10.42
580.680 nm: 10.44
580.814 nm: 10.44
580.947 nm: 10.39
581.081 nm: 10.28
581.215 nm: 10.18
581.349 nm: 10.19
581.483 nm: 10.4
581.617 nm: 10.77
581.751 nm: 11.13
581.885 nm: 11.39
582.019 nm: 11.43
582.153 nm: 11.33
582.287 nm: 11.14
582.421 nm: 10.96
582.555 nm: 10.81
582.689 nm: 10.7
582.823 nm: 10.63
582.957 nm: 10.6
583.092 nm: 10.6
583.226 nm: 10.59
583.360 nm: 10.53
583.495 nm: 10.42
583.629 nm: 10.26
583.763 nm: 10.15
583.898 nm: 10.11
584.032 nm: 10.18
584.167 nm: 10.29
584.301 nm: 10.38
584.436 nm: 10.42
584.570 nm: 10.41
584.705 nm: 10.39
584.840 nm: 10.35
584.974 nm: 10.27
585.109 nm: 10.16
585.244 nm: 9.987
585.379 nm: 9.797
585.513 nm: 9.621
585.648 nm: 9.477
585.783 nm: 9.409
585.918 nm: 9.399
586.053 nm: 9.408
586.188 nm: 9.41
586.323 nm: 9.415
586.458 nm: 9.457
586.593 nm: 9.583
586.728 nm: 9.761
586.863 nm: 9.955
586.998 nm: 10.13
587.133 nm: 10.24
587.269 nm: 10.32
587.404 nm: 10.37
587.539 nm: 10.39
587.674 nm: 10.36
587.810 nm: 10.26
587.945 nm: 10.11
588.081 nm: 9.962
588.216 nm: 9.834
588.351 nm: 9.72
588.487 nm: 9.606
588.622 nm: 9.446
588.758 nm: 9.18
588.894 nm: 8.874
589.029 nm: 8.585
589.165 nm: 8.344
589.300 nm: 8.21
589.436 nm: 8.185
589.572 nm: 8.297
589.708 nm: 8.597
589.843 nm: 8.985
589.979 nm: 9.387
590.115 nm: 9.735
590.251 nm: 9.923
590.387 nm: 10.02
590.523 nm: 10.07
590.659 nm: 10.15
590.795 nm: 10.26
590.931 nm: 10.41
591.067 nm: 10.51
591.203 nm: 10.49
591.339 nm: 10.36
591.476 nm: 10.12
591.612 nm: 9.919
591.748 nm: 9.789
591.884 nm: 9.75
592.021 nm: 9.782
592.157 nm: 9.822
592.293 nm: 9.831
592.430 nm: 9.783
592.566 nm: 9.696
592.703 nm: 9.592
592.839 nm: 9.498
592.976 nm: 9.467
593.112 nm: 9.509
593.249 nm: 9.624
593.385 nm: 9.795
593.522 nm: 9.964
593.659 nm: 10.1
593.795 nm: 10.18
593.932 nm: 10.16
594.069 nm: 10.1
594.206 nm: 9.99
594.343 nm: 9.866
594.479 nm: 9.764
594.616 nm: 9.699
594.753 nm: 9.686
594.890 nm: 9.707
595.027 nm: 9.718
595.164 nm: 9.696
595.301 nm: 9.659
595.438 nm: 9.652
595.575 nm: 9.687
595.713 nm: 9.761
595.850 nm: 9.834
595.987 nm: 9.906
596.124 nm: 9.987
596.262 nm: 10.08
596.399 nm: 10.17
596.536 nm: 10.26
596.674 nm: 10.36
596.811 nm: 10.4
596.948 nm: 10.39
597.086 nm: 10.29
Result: 0.17 nm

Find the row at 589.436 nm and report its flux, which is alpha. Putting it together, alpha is 8.185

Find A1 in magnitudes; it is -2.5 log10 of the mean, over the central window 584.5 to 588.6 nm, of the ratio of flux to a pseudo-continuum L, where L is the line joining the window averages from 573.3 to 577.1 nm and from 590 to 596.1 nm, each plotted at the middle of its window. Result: 0.011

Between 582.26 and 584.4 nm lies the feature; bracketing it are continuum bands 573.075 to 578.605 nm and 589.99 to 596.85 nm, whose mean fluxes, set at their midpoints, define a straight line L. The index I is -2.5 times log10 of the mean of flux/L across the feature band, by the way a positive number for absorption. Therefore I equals -0.043 mag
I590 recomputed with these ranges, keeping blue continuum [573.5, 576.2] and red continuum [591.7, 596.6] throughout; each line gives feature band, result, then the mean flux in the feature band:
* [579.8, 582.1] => -0.11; 10.6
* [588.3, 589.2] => 0.07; 9.12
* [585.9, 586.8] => 0.04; 9.5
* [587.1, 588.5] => -0.03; 10.1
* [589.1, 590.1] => 0.13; 8.64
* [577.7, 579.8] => 0.03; 9.97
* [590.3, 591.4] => -0.04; 10.3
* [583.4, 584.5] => -0.03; 10.3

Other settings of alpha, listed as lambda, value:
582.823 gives 10.63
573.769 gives 10.6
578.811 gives 10.15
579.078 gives 9.772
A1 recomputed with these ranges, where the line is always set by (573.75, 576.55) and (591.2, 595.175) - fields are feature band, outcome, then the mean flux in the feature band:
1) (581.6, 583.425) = -0.09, 10.9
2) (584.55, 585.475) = -0.02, 10.2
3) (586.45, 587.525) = -0.01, 10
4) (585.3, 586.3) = 0.05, 9.51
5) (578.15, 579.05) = -0.01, 10.1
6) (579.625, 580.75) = -0.03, 10.3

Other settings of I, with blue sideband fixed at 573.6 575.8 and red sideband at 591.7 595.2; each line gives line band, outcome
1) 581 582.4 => -0.08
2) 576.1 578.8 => -0.01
